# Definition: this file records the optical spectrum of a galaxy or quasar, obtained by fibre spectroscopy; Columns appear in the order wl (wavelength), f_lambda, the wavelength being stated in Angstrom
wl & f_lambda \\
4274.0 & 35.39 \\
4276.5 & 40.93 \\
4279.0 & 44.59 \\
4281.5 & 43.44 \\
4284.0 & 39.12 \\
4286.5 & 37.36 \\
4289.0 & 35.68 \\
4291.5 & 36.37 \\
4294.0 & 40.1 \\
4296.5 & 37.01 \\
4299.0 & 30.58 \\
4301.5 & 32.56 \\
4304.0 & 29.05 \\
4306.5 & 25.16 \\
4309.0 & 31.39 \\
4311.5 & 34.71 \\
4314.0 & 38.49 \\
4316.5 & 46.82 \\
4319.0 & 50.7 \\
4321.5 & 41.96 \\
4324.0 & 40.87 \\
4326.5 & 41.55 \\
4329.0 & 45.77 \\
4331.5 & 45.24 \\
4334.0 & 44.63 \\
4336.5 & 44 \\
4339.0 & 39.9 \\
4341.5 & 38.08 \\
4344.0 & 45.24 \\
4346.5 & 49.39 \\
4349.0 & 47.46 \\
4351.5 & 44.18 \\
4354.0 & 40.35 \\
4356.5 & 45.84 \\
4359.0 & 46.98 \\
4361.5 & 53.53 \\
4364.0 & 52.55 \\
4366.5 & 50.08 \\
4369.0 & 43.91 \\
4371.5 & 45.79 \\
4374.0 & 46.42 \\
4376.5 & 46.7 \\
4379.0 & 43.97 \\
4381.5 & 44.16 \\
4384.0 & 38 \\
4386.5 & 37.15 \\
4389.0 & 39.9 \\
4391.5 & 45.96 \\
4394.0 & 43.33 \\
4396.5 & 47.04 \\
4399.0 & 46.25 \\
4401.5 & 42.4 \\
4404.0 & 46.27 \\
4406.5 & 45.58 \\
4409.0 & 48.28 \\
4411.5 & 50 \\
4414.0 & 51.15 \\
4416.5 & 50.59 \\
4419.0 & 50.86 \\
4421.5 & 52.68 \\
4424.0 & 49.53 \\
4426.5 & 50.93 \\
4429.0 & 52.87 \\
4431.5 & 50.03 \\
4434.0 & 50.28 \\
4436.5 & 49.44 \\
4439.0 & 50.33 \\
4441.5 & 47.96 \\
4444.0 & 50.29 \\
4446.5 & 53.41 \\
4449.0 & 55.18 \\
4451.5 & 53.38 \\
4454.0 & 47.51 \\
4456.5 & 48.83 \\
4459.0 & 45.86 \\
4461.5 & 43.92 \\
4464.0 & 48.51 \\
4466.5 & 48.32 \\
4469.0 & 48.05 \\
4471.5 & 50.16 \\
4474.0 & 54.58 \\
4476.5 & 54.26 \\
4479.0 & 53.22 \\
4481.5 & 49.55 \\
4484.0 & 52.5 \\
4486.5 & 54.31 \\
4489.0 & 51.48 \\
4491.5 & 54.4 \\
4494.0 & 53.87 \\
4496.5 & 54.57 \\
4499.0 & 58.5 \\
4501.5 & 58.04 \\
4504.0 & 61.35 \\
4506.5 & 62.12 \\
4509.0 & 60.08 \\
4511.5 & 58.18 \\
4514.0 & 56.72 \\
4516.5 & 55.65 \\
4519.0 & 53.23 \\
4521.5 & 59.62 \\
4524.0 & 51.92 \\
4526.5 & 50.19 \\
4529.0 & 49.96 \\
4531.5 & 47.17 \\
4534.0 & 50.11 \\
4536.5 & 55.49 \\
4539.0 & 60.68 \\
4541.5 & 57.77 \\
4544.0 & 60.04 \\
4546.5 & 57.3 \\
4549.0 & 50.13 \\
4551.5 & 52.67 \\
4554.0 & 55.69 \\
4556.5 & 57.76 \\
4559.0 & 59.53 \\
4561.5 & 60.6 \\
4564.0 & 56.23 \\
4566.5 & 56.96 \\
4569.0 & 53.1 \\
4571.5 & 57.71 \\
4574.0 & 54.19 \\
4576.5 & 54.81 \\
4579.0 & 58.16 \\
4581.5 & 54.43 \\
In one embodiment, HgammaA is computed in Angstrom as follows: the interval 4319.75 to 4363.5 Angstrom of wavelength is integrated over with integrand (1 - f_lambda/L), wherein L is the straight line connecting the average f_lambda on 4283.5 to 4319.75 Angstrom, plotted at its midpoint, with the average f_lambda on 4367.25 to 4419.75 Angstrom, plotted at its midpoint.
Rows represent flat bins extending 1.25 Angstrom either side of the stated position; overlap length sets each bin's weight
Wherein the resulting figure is -4.9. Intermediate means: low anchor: 36.1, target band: 44.6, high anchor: 45.4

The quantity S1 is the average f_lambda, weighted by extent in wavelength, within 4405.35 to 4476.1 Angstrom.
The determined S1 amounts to 50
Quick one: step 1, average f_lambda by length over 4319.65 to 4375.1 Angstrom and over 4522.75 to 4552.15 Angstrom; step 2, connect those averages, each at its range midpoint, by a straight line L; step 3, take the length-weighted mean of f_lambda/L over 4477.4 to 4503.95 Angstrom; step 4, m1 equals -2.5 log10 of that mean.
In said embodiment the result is -0.06 mag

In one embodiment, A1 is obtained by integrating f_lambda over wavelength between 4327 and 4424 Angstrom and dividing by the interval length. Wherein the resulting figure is 45.8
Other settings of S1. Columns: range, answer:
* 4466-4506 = 53.8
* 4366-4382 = 45.7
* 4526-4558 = 54.4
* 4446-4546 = 53.6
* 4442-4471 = 49.4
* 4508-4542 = 54.7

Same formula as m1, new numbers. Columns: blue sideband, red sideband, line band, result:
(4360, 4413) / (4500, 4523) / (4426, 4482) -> 0.044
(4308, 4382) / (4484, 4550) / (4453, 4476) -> 0.075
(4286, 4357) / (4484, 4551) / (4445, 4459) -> -0.019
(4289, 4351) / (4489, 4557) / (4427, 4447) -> -0.035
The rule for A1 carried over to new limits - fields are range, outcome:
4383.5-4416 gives 45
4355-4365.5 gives 49.5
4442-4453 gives 52.6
